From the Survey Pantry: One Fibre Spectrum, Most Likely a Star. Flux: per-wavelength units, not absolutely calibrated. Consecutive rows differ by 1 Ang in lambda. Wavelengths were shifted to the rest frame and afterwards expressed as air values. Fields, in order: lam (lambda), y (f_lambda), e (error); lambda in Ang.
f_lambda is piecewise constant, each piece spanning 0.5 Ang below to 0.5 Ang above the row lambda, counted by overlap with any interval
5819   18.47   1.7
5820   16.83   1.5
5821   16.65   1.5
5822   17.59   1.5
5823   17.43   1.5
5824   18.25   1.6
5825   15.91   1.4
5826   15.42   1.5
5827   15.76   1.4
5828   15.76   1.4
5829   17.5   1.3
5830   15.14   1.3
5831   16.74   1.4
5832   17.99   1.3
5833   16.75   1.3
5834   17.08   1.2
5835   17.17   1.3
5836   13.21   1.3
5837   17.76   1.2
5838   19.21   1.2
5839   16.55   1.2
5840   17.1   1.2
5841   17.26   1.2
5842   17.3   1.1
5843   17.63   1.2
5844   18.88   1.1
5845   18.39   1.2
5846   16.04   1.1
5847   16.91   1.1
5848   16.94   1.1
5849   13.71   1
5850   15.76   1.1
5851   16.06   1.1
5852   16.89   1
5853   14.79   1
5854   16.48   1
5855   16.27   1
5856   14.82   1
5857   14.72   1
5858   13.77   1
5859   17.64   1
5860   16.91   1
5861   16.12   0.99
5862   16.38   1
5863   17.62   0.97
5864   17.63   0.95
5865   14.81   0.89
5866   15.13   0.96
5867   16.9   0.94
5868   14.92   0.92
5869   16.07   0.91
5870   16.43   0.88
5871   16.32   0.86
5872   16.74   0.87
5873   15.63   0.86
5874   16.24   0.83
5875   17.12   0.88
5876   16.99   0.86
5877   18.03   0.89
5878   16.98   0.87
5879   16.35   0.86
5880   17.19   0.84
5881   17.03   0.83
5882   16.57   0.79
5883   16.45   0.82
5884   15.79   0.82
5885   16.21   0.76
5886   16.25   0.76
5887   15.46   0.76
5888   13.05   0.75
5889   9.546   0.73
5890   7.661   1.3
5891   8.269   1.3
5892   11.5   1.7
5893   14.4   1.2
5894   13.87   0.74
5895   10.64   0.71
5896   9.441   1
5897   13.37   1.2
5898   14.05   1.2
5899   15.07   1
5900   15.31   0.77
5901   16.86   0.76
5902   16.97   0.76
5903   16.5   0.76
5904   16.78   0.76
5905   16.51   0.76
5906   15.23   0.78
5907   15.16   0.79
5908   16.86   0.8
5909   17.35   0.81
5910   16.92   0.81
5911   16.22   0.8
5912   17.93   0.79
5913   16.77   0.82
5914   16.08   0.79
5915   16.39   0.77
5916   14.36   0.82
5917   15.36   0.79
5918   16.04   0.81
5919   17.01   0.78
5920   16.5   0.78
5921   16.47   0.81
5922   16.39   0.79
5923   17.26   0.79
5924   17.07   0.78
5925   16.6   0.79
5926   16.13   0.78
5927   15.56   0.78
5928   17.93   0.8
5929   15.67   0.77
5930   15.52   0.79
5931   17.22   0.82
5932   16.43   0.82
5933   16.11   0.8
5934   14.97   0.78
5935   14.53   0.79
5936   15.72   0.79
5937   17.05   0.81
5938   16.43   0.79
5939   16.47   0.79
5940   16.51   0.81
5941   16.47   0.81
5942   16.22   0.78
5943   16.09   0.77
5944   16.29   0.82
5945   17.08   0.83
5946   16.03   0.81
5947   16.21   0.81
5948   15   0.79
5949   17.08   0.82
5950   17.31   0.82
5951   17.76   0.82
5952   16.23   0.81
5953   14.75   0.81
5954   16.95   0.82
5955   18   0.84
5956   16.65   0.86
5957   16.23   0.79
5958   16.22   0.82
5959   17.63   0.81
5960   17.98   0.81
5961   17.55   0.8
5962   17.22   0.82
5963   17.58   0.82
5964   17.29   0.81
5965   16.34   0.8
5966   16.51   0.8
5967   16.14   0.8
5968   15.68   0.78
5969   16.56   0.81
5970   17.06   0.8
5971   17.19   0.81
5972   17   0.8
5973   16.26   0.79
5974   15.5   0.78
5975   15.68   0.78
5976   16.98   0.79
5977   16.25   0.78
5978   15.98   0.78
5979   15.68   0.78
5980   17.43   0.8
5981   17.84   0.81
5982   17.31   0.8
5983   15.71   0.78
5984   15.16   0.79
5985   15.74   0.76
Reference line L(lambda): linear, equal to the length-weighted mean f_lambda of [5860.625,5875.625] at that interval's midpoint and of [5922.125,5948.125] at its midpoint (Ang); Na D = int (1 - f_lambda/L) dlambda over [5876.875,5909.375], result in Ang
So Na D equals 3.1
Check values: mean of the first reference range 16.3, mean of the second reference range 16.3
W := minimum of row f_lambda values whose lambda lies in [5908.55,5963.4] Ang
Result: 14.36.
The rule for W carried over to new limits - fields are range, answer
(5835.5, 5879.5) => 13.21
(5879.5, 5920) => 7.661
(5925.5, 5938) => 14.53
